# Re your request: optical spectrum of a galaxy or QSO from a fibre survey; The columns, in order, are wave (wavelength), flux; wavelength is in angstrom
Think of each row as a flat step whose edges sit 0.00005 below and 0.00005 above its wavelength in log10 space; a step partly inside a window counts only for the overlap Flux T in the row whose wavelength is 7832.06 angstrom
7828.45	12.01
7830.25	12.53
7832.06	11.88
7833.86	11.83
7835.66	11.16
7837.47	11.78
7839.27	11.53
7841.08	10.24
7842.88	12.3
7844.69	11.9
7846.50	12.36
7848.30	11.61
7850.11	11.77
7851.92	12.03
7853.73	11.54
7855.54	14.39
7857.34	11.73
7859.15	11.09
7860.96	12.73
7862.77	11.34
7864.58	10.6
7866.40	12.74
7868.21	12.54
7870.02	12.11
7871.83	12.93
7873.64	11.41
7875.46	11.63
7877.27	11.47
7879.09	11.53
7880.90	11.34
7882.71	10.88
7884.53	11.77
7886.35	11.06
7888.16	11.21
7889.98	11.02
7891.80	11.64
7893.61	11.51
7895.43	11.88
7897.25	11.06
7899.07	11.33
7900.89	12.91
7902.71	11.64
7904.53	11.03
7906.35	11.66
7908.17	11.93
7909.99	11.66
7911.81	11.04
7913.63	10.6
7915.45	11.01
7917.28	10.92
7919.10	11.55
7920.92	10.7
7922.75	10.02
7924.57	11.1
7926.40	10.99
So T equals 11.88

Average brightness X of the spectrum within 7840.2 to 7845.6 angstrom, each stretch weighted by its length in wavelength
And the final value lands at 11.5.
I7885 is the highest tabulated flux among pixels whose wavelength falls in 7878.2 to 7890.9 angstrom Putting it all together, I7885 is 11.77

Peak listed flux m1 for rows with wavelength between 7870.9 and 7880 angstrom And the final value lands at 12.93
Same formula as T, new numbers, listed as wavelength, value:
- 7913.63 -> 10.6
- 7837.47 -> 11.78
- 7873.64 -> 11.41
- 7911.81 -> 11.04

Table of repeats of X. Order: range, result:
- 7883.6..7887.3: 11.4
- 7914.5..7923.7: 10.8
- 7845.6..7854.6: 11.9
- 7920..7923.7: 10.4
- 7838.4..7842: 10.9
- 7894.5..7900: 11.4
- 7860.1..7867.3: 11.8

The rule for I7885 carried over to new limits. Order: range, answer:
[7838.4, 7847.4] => 12.36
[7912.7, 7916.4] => 11.01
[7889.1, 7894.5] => 11.64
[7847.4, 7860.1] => 14.39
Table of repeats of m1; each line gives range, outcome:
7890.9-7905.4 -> 12.91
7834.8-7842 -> 11.78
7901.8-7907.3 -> 11.66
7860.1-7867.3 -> 12.74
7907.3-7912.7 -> 11.93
